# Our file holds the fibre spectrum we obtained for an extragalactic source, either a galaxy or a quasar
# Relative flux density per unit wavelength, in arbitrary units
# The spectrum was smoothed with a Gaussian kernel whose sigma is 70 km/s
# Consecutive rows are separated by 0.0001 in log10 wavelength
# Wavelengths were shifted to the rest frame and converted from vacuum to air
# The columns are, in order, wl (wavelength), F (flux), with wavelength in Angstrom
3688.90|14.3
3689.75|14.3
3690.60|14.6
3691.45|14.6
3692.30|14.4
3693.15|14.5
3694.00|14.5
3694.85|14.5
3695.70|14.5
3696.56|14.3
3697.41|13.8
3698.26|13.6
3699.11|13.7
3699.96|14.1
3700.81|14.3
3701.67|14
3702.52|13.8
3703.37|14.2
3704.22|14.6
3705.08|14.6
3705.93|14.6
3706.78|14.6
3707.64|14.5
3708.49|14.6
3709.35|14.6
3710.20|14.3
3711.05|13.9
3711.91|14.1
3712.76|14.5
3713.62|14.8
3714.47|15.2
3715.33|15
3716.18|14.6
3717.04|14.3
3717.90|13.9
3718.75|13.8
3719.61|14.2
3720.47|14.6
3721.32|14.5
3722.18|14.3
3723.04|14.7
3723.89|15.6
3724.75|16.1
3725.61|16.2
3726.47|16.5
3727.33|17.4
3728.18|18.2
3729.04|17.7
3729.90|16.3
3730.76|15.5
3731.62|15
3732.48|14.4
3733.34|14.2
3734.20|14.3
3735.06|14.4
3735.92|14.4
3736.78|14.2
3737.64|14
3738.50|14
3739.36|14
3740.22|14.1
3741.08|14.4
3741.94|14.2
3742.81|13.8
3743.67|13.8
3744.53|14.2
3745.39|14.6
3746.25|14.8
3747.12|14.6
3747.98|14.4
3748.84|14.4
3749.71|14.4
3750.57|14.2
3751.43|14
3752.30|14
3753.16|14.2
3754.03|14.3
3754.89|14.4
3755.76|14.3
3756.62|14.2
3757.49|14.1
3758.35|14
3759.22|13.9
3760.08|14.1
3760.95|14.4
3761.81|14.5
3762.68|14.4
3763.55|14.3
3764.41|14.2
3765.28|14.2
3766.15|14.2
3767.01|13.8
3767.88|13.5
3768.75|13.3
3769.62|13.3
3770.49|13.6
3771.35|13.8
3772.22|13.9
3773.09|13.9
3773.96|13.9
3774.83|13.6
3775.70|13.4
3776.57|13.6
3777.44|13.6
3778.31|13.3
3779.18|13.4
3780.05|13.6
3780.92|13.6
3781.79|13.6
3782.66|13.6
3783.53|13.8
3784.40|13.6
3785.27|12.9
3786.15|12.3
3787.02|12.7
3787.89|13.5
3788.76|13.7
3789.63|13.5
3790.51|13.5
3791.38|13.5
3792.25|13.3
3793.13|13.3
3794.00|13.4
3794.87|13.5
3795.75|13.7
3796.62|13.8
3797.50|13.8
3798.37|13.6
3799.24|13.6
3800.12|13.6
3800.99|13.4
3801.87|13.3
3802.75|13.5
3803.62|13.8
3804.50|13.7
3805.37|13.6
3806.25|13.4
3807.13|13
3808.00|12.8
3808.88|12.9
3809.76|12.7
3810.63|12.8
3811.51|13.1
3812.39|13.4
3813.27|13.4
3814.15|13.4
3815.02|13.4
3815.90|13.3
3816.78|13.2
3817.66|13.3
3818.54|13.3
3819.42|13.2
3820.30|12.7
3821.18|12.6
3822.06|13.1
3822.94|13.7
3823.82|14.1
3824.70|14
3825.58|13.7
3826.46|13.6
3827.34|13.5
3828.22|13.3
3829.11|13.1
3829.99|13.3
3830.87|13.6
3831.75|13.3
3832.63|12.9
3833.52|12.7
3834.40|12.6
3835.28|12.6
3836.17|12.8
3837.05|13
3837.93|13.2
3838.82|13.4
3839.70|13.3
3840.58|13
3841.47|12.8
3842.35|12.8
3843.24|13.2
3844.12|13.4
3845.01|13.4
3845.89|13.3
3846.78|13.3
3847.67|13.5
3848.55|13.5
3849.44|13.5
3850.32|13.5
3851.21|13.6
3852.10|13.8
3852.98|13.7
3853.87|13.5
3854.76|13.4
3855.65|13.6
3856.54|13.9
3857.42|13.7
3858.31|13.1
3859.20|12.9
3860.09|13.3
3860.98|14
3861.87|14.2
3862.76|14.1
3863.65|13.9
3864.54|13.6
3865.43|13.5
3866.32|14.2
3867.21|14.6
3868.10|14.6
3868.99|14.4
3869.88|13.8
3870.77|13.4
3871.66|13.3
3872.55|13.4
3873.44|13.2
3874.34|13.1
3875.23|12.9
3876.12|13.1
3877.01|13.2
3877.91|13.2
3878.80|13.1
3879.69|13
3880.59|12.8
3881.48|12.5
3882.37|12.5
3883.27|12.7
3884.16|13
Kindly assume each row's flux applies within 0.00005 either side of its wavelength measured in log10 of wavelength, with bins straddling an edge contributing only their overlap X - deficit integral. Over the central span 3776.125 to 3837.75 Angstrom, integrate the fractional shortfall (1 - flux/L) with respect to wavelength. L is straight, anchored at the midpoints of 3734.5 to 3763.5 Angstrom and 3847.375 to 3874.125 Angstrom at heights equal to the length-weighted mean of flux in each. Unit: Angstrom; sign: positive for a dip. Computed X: 2.8 Angstrom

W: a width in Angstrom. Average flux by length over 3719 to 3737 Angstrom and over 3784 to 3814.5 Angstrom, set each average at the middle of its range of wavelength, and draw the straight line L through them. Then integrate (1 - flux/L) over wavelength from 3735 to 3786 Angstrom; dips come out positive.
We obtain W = 1.6 Angstrom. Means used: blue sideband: 15.4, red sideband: 13.3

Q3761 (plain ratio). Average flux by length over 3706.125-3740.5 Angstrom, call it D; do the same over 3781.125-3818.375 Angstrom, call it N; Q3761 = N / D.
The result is 0.9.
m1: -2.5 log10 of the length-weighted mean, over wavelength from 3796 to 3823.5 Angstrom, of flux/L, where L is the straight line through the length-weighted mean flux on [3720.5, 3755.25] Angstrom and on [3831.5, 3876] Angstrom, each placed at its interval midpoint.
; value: 0.05 mag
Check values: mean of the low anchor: 14.8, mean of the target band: 13.3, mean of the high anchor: 13.4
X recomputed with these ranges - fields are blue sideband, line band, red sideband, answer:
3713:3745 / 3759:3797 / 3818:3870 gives 1.66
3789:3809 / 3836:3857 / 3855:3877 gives 0.37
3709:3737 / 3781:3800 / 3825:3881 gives 0.99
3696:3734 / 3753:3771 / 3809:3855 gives 0.17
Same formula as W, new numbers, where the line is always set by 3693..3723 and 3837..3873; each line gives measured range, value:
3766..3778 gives 0.3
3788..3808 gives 0.5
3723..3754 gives -1.5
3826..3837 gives 0.5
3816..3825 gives 0.3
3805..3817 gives 0.5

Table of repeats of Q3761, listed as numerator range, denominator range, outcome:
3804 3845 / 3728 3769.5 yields 0.92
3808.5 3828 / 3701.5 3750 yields 0.90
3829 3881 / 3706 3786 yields 0.93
